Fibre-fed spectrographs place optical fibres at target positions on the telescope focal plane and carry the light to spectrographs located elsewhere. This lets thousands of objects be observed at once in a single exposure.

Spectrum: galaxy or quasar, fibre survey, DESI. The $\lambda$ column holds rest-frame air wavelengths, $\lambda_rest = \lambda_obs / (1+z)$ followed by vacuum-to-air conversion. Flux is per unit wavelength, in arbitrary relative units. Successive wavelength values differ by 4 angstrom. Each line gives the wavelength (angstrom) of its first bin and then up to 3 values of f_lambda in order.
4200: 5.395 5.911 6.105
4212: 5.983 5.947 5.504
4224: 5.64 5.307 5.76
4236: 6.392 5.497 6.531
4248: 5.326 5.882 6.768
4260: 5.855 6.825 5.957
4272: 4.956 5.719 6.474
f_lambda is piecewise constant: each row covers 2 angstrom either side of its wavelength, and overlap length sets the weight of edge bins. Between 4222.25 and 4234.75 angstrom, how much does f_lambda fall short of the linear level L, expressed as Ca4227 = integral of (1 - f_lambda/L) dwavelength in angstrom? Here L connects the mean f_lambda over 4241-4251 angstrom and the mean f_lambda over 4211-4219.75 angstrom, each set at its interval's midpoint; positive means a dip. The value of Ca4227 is 0.55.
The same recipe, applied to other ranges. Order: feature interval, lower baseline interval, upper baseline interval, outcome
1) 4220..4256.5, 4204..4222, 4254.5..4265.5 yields 2.1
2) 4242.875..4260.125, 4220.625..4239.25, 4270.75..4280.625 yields -1.1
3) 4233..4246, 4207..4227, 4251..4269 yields -0.1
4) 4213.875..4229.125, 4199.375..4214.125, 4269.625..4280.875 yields 0.6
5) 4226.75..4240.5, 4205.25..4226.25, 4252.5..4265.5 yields 0.6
